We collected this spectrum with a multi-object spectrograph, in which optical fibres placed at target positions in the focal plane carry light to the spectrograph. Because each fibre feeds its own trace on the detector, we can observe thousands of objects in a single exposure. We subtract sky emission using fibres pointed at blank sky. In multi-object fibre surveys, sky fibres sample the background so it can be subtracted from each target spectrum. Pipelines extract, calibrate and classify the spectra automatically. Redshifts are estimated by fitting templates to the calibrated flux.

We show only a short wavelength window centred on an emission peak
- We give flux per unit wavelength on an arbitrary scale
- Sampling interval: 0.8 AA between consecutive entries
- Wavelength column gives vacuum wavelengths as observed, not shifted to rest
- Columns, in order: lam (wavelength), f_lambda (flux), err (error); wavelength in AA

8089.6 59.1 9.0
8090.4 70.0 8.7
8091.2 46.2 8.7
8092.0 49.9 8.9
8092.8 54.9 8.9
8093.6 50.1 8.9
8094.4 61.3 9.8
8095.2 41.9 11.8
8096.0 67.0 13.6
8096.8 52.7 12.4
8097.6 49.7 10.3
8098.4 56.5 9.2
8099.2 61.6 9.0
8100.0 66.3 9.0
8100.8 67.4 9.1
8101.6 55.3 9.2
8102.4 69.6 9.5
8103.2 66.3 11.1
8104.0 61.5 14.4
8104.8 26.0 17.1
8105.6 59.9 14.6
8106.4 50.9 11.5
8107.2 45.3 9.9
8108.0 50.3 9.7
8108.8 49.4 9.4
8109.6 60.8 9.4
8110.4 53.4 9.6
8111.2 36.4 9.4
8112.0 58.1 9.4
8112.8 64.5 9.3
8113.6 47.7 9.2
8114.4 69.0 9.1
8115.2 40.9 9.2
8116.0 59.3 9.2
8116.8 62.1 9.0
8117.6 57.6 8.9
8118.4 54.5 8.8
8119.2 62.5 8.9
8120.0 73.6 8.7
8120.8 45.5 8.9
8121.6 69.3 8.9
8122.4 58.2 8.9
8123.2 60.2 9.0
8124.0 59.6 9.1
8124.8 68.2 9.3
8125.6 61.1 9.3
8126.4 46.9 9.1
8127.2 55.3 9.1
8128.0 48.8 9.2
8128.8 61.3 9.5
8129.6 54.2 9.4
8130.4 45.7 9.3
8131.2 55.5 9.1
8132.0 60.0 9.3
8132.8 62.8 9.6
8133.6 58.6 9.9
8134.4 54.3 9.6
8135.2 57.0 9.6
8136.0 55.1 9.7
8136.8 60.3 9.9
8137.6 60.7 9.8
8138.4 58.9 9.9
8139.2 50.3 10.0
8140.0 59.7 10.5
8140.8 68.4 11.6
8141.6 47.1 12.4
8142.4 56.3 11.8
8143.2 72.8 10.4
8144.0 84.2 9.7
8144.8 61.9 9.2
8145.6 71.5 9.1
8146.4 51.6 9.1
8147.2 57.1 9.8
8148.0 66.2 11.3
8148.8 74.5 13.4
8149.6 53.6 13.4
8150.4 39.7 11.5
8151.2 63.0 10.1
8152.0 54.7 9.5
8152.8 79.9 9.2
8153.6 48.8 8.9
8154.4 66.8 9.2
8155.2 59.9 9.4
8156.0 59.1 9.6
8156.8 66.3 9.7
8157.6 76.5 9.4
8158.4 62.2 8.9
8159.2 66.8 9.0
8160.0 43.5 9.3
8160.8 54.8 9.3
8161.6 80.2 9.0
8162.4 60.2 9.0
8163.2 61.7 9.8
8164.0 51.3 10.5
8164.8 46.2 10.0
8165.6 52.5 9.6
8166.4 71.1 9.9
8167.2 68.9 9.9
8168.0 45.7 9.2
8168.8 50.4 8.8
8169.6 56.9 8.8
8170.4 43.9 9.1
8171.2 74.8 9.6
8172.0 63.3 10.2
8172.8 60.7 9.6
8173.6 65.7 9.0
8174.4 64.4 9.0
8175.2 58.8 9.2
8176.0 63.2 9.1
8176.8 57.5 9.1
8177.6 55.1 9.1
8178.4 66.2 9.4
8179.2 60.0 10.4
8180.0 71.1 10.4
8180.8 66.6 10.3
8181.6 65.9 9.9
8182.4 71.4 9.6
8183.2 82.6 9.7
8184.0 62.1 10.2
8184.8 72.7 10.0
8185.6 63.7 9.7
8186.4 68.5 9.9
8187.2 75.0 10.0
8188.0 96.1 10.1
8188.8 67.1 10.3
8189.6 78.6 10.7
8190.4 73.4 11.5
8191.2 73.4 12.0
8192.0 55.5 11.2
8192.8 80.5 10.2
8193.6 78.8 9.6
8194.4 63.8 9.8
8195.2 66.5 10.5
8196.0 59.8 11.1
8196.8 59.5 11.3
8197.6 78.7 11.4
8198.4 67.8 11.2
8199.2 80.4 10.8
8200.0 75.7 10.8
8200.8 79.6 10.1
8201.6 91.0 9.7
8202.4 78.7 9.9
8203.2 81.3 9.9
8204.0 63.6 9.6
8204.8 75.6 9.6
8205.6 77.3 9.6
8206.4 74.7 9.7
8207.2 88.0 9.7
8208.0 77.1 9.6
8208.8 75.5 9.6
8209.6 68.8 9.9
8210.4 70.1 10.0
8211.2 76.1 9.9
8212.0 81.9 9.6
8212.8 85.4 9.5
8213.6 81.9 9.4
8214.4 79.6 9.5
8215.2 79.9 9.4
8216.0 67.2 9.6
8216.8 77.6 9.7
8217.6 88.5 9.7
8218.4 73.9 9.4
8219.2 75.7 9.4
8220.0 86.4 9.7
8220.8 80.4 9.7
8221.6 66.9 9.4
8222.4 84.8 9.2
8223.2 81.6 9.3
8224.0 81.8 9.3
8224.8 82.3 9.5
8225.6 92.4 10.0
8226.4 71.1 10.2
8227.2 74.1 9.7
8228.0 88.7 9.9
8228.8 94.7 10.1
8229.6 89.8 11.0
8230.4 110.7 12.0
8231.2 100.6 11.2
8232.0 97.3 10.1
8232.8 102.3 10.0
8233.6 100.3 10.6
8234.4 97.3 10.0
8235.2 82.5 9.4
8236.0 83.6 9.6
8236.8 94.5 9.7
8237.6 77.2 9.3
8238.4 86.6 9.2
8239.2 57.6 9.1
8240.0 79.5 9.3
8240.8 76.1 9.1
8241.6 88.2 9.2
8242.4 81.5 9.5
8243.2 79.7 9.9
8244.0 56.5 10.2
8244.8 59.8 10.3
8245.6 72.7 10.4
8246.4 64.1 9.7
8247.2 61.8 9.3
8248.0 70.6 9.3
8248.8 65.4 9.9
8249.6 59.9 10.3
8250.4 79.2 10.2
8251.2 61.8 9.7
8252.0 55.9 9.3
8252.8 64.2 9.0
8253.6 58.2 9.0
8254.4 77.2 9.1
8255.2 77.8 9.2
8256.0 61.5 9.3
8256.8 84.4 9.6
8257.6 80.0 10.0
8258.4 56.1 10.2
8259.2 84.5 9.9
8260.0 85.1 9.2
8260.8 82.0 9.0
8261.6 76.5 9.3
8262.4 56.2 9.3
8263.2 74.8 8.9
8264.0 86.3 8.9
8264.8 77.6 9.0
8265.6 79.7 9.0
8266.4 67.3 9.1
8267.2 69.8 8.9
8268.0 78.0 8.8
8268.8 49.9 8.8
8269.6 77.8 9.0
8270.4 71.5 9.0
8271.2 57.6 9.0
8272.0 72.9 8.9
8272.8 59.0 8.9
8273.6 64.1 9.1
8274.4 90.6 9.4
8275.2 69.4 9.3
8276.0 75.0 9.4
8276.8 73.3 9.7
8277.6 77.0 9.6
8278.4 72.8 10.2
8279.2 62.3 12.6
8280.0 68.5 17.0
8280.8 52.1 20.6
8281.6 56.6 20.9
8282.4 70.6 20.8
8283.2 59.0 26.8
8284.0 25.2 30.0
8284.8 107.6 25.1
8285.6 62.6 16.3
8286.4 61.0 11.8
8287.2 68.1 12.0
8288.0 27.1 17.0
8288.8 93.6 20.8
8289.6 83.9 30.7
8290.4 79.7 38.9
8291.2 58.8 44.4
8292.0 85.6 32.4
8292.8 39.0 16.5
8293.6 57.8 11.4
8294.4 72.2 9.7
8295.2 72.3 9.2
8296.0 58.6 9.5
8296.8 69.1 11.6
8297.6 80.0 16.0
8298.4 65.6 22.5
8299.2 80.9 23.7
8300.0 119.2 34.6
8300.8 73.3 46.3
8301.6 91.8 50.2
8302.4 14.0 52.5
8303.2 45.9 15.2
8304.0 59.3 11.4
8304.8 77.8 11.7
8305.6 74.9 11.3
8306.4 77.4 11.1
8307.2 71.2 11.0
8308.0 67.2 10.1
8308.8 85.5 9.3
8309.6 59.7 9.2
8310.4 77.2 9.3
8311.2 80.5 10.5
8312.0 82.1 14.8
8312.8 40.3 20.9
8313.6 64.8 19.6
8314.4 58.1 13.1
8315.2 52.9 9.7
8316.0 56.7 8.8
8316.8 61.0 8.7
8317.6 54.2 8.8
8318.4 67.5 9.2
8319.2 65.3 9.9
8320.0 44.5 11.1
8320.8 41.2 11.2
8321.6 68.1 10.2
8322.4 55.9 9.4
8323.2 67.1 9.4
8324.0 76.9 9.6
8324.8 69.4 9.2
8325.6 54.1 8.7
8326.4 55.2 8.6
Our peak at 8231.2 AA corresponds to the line H-beta 4861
